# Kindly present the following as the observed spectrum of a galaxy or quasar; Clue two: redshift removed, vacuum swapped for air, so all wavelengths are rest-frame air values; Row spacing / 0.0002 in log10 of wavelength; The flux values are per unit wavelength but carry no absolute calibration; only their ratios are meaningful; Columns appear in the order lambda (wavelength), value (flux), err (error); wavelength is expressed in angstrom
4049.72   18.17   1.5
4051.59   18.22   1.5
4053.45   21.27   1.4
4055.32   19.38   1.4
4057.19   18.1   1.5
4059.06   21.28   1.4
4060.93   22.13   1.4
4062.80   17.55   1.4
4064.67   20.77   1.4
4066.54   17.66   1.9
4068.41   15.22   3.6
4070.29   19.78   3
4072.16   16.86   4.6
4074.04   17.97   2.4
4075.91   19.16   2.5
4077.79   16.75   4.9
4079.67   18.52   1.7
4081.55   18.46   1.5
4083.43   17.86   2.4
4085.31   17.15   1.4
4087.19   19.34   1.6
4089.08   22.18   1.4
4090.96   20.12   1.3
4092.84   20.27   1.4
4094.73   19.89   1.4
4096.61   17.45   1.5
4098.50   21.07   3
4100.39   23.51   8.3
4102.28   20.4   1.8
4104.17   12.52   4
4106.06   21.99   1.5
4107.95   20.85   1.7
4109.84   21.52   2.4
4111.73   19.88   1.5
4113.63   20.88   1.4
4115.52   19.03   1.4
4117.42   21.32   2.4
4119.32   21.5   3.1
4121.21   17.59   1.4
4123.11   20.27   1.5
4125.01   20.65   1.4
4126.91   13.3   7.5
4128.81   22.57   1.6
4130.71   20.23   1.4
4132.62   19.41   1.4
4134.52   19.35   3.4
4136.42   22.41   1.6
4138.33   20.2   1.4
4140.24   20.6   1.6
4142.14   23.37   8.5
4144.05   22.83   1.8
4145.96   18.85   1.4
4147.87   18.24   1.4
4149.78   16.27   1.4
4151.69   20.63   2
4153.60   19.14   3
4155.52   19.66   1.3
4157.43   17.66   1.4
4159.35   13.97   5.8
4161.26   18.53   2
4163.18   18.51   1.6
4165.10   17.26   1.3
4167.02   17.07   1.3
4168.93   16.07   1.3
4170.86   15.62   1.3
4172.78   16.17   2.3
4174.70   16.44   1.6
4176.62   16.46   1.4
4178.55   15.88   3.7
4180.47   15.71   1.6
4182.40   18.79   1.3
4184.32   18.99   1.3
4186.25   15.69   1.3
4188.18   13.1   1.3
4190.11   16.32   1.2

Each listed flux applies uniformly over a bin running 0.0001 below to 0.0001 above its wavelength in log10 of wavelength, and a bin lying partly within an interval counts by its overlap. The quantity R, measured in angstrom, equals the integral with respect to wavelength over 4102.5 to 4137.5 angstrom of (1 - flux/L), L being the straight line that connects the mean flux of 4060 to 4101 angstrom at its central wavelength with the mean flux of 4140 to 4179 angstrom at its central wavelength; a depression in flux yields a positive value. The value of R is -2.30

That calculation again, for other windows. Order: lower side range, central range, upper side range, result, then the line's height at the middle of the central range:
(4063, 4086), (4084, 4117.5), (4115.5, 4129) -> -2.03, 18.8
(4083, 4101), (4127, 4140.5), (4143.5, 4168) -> -0.99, 18.8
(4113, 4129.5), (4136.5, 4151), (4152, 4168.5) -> -1.27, 18.6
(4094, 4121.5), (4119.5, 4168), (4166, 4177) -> -3.39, 17.9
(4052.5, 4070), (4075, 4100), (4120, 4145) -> 0.56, 19.6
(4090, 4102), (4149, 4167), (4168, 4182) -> -0.91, 17.1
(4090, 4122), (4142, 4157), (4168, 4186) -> -1.38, 17.9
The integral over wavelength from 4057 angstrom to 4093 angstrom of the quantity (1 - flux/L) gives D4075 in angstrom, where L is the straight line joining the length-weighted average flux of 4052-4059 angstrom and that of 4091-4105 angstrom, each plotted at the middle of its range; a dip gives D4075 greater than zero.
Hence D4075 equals 1.3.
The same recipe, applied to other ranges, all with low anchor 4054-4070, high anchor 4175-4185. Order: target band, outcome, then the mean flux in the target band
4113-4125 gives -1.3 angstrom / 20.1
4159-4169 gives 0.1 angstrom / 17.2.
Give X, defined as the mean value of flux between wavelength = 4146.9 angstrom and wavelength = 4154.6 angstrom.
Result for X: 18.6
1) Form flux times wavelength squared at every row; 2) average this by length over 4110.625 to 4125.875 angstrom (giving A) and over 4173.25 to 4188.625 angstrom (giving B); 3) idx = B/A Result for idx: 0.84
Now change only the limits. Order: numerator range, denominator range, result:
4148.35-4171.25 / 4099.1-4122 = 0.90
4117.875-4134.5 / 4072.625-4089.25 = 1.08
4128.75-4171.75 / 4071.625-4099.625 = 1.03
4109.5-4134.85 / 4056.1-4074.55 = 1.09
